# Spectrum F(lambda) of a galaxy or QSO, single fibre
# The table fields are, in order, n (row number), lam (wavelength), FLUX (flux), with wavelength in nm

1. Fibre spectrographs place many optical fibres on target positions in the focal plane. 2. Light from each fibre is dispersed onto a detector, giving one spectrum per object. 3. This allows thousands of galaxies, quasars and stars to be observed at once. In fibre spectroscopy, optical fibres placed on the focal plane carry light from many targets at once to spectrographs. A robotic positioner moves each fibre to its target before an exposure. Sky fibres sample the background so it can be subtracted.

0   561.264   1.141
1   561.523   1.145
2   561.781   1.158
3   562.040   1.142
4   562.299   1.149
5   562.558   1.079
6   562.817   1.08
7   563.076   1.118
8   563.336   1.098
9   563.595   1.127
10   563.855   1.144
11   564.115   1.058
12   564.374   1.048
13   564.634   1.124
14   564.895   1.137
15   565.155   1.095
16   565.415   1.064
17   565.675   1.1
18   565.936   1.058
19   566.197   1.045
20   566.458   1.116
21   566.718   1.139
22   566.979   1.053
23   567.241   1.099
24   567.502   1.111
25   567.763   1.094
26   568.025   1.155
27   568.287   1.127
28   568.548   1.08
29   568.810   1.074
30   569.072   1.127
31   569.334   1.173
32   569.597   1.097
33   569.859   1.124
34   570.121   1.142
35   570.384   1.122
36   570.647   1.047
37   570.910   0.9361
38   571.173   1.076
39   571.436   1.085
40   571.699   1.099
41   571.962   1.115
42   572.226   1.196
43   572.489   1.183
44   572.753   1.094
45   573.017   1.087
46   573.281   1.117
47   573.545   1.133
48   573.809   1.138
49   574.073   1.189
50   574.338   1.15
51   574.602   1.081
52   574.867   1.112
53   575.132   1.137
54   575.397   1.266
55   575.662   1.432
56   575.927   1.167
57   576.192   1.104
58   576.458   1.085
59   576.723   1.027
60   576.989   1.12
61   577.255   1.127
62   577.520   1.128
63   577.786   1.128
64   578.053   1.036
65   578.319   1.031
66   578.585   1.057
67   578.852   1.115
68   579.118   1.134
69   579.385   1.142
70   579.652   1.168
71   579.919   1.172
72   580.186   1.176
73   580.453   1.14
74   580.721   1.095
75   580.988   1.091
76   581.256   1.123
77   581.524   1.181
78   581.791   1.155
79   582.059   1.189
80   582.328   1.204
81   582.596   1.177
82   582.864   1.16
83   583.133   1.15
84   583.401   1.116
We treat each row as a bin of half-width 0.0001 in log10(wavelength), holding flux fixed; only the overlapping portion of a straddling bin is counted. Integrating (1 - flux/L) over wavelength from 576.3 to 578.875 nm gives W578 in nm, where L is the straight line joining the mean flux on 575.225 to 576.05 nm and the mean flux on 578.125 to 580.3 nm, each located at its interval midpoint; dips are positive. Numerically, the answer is 0.24 nm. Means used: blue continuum 1.28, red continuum 1.12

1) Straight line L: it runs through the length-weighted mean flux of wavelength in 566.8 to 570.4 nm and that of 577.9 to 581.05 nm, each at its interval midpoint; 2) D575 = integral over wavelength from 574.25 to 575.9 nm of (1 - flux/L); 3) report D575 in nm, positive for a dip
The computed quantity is -0.12 nm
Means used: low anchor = 1.11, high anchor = 1.11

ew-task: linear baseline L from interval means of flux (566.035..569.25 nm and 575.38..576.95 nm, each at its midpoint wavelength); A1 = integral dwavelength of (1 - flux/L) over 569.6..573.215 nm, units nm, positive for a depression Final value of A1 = 0.10 nm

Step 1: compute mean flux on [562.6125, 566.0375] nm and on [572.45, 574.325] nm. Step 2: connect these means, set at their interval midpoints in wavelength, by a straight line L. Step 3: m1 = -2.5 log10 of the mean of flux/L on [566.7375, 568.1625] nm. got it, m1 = 0.00 mag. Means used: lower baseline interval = 1.1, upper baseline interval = 1.13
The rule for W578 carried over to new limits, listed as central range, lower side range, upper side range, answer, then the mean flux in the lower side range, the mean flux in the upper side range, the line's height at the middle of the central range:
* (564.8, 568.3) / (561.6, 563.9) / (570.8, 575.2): 0.06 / 1.12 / 1.11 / 1.12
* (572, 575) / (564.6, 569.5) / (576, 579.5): -0.10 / 1.1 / 1.1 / 1.1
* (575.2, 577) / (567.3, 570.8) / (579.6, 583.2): -0.06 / 1.11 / 1.16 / 1.14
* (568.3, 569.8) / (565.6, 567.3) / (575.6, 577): -0.01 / 1.09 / 1.14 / 1.1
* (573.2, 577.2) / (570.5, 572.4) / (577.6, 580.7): -0.19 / 1.08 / 1.12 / 1.1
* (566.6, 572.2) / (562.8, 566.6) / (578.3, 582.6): 0.04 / 1.09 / 1.14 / 1.11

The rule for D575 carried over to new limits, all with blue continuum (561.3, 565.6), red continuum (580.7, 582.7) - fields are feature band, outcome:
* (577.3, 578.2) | 0.036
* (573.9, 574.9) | 0.002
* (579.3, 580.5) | -0.012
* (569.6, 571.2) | 0.073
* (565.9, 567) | 0.030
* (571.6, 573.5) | 0.008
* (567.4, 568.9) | 0.019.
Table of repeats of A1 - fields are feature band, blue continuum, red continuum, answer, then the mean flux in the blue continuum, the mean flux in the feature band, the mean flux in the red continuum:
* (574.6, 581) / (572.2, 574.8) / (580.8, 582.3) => 0.05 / 1.13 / 1.13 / 1.15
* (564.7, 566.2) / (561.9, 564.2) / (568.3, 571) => 0.02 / 1.11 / 1.09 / 1.1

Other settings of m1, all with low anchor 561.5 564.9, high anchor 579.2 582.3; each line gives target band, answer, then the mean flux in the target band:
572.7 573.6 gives 0.026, 1.11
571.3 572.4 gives 0.004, 1.13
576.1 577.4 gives 0.047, 1.09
